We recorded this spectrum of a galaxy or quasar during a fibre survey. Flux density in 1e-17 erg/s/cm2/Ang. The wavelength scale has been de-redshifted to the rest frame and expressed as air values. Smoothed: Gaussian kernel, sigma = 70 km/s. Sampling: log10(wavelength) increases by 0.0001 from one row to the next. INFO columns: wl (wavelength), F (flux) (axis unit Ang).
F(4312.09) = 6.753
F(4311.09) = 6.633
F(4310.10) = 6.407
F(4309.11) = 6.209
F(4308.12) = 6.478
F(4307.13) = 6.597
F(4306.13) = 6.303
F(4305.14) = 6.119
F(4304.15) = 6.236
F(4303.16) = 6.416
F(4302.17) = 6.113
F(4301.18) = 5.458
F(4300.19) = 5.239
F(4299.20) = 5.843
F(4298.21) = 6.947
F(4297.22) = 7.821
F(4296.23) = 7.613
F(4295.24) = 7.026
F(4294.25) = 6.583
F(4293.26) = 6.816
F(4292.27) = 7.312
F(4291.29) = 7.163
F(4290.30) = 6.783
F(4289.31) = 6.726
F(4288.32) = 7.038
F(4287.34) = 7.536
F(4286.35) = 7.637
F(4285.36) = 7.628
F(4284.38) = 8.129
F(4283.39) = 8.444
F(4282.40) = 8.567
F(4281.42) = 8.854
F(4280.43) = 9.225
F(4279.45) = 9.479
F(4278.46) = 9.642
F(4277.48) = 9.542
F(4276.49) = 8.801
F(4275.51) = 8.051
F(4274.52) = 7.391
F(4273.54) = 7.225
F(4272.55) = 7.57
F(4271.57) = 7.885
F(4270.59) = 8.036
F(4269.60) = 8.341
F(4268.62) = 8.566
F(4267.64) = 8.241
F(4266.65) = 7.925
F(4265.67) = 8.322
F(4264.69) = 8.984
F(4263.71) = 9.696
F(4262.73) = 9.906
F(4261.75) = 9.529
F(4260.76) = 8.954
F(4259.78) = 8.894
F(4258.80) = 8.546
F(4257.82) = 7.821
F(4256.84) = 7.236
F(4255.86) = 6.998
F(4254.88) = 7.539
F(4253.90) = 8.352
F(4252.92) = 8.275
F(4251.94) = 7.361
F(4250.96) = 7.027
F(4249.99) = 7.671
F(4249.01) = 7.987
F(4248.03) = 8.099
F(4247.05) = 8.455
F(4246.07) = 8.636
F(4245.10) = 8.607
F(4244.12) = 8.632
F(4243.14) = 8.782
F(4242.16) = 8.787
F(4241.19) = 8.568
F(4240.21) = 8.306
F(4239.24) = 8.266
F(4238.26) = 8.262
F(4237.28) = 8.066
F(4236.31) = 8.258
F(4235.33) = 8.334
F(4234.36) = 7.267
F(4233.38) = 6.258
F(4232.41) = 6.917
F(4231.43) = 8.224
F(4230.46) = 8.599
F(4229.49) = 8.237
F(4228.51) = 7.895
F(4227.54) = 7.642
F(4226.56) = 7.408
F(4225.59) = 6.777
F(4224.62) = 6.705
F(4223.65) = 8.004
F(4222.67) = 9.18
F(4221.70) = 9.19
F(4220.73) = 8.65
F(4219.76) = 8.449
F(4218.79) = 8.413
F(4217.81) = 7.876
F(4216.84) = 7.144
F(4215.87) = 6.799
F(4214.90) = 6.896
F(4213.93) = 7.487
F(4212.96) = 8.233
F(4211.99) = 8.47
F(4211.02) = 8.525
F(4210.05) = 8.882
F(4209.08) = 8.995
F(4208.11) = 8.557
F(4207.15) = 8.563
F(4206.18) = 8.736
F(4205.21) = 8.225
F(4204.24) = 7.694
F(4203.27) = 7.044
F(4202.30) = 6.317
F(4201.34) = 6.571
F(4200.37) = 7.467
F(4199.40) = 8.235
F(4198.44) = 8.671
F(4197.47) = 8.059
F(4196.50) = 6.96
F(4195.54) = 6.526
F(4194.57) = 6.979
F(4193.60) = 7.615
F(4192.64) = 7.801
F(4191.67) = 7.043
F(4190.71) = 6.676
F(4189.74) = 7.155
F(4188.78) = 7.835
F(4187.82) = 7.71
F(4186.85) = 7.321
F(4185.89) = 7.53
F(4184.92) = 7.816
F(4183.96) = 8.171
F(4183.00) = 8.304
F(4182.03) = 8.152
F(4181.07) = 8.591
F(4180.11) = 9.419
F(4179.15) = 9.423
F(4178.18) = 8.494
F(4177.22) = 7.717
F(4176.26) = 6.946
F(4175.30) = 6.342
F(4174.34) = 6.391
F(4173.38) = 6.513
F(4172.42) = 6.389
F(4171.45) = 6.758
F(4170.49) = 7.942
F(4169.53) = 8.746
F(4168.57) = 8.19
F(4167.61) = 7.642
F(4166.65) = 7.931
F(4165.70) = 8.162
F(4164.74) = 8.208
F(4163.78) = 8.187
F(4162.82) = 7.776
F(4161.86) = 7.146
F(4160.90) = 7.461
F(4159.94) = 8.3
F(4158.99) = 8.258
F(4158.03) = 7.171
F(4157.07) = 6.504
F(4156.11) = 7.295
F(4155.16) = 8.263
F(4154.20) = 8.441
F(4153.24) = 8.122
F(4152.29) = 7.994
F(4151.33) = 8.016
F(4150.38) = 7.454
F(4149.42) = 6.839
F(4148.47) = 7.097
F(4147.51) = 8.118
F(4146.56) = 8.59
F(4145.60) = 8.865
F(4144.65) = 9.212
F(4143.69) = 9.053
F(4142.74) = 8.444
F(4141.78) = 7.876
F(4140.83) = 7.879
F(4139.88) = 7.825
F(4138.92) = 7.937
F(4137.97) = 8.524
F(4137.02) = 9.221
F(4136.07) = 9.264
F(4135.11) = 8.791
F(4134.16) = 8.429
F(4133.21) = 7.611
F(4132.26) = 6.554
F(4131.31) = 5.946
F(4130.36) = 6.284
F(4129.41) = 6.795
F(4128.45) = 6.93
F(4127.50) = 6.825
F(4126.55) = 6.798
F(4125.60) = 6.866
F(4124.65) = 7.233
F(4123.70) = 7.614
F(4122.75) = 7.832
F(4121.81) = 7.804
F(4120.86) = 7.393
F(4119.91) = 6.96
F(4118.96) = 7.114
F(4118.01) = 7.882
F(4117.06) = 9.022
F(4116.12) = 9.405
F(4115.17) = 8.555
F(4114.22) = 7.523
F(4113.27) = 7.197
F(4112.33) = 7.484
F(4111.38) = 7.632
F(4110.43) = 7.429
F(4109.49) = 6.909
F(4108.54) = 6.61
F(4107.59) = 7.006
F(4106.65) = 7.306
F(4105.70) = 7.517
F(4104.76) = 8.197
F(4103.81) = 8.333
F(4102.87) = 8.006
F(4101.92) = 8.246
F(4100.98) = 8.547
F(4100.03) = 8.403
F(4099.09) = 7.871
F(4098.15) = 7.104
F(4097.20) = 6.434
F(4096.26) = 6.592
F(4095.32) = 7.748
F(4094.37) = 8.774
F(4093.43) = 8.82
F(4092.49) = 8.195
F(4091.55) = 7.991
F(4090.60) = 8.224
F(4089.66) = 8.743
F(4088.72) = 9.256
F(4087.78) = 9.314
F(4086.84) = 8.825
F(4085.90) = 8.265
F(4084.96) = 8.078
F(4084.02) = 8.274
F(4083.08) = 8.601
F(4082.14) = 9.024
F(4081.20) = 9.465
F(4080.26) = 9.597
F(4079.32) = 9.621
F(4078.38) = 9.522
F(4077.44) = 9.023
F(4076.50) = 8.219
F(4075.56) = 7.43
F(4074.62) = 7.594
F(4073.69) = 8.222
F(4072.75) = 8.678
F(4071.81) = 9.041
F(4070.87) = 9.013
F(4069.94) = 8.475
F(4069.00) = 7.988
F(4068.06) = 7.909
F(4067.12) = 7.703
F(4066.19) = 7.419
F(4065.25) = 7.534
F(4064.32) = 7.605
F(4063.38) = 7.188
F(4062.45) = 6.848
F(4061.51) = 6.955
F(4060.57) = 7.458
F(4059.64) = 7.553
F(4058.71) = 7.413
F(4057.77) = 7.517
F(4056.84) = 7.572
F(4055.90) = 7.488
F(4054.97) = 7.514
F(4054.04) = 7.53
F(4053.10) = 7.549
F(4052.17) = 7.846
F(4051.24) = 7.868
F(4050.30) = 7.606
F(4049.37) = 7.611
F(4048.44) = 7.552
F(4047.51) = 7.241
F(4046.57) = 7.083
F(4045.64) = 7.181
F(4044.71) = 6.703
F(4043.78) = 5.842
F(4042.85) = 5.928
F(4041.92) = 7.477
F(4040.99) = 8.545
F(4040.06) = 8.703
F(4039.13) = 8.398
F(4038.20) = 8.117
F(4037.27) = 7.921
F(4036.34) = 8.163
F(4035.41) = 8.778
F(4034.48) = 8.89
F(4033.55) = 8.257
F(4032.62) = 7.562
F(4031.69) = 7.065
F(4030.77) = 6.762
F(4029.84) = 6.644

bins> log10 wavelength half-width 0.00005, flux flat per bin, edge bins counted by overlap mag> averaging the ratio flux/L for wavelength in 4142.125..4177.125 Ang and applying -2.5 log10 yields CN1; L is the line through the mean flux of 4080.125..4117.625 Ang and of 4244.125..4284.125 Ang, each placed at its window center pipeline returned 0.06 mag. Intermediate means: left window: 8.1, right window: 8.37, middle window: 7.74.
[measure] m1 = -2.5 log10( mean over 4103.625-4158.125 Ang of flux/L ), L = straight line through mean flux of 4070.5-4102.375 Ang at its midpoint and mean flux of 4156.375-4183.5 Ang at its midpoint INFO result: 0.047 mag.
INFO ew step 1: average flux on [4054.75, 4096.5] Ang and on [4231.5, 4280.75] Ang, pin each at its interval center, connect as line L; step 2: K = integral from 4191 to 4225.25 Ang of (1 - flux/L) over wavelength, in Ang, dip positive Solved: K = 1.7 Ang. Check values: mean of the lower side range 8.2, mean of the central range 7.85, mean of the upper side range 8.27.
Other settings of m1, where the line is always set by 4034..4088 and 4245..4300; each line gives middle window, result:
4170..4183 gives 0.05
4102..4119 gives 0.03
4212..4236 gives 0.03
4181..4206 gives 0.06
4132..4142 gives -0.03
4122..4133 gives 0.15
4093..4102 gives 0.02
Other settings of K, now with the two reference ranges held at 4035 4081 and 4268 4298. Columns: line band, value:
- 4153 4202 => 1.3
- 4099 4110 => 0.2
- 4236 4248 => -0.9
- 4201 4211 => -0.2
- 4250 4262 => -0.2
